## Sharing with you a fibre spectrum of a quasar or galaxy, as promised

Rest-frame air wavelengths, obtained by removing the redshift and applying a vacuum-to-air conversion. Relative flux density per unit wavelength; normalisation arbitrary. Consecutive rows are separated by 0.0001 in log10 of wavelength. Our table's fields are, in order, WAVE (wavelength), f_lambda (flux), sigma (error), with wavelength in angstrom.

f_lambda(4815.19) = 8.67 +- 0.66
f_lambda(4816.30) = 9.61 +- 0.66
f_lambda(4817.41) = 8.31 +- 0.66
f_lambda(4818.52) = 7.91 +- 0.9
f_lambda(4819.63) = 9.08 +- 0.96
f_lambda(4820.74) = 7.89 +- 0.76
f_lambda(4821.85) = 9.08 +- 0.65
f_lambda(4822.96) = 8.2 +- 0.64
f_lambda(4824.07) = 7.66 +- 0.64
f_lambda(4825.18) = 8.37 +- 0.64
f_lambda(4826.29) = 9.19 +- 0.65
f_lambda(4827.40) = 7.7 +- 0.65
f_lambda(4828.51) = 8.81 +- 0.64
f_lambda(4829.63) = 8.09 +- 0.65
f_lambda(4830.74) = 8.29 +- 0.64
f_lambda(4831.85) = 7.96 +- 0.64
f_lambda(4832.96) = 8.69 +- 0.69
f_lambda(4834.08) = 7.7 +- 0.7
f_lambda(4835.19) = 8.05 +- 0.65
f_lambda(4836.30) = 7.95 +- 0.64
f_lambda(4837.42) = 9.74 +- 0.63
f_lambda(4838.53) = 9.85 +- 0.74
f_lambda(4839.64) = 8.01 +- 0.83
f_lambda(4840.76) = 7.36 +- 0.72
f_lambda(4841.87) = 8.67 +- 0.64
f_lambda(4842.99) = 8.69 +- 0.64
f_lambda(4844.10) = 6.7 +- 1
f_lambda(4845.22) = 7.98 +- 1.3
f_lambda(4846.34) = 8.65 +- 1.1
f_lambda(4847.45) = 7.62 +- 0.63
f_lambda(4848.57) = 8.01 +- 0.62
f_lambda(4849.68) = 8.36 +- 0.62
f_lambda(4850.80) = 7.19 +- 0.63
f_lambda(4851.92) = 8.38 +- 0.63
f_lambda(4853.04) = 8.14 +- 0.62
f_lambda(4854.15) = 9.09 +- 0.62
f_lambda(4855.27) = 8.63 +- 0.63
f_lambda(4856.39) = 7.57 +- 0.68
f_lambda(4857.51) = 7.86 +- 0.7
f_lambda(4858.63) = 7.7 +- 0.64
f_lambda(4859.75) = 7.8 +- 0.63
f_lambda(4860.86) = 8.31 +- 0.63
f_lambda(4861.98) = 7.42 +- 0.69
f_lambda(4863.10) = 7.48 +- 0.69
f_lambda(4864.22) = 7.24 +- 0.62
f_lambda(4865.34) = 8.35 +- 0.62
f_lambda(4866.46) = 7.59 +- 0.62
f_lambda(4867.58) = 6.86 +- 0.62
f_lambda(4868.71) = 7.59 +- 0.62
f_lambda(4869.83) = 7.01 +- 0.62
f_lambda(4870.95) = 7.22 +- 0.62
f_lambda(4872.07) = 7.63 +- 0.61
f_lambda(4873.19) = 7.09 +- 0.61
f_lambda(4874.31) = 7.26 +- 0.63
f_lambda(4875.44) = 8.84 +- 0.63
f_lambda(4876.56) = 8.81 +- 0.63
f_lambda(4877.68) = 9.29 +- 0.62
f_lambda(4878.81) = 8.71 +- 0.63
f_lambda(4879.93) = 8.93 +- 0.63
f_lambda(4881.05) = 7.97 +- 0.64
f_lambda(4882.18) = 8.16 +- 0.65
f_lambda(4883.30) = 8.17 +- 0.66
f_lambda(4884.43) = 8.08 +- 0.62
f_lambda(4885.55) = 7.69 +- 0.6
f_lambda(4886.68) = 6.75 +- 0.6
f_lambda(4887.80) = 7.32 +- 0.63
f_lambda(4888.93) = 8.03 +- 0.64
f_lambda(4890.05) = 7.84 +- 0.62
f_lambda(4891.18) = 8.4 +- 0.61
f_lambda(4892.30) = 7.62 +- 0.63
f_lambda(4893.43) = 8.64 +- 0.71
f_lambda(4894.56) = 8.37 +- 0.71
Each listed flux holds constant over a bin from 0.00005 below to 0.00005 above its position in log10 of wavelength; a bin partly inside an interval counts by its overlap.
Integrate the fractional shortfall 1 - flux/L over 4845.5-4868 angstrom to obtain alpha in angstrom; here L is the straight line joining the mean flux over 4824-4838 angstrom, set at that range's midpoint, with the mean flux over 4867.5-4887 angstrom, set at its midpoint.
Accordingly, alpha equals 0.5 angstrom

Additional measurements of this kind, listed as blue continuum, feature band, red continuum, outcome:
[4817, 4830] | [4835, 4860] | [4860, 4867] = -0.6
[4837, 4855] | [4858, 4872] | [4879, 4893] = 1.0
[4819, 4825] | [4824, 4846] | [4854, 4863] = -0.2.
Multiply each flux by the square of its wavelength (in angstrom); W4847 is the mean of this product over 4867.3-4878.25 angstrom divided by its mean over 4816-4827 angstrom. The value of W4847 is 0.9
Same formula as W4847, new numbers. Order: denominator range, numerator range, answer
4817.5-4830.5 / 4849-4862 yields 0.98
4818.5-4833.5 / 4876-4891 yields 1.00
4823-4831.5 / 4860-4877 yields 0.94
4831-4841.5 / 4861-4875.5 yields 0.90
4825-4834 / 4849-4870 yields 0.95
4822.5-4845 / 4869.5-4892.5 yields 0.98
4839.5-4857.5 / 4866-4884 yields 1.00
